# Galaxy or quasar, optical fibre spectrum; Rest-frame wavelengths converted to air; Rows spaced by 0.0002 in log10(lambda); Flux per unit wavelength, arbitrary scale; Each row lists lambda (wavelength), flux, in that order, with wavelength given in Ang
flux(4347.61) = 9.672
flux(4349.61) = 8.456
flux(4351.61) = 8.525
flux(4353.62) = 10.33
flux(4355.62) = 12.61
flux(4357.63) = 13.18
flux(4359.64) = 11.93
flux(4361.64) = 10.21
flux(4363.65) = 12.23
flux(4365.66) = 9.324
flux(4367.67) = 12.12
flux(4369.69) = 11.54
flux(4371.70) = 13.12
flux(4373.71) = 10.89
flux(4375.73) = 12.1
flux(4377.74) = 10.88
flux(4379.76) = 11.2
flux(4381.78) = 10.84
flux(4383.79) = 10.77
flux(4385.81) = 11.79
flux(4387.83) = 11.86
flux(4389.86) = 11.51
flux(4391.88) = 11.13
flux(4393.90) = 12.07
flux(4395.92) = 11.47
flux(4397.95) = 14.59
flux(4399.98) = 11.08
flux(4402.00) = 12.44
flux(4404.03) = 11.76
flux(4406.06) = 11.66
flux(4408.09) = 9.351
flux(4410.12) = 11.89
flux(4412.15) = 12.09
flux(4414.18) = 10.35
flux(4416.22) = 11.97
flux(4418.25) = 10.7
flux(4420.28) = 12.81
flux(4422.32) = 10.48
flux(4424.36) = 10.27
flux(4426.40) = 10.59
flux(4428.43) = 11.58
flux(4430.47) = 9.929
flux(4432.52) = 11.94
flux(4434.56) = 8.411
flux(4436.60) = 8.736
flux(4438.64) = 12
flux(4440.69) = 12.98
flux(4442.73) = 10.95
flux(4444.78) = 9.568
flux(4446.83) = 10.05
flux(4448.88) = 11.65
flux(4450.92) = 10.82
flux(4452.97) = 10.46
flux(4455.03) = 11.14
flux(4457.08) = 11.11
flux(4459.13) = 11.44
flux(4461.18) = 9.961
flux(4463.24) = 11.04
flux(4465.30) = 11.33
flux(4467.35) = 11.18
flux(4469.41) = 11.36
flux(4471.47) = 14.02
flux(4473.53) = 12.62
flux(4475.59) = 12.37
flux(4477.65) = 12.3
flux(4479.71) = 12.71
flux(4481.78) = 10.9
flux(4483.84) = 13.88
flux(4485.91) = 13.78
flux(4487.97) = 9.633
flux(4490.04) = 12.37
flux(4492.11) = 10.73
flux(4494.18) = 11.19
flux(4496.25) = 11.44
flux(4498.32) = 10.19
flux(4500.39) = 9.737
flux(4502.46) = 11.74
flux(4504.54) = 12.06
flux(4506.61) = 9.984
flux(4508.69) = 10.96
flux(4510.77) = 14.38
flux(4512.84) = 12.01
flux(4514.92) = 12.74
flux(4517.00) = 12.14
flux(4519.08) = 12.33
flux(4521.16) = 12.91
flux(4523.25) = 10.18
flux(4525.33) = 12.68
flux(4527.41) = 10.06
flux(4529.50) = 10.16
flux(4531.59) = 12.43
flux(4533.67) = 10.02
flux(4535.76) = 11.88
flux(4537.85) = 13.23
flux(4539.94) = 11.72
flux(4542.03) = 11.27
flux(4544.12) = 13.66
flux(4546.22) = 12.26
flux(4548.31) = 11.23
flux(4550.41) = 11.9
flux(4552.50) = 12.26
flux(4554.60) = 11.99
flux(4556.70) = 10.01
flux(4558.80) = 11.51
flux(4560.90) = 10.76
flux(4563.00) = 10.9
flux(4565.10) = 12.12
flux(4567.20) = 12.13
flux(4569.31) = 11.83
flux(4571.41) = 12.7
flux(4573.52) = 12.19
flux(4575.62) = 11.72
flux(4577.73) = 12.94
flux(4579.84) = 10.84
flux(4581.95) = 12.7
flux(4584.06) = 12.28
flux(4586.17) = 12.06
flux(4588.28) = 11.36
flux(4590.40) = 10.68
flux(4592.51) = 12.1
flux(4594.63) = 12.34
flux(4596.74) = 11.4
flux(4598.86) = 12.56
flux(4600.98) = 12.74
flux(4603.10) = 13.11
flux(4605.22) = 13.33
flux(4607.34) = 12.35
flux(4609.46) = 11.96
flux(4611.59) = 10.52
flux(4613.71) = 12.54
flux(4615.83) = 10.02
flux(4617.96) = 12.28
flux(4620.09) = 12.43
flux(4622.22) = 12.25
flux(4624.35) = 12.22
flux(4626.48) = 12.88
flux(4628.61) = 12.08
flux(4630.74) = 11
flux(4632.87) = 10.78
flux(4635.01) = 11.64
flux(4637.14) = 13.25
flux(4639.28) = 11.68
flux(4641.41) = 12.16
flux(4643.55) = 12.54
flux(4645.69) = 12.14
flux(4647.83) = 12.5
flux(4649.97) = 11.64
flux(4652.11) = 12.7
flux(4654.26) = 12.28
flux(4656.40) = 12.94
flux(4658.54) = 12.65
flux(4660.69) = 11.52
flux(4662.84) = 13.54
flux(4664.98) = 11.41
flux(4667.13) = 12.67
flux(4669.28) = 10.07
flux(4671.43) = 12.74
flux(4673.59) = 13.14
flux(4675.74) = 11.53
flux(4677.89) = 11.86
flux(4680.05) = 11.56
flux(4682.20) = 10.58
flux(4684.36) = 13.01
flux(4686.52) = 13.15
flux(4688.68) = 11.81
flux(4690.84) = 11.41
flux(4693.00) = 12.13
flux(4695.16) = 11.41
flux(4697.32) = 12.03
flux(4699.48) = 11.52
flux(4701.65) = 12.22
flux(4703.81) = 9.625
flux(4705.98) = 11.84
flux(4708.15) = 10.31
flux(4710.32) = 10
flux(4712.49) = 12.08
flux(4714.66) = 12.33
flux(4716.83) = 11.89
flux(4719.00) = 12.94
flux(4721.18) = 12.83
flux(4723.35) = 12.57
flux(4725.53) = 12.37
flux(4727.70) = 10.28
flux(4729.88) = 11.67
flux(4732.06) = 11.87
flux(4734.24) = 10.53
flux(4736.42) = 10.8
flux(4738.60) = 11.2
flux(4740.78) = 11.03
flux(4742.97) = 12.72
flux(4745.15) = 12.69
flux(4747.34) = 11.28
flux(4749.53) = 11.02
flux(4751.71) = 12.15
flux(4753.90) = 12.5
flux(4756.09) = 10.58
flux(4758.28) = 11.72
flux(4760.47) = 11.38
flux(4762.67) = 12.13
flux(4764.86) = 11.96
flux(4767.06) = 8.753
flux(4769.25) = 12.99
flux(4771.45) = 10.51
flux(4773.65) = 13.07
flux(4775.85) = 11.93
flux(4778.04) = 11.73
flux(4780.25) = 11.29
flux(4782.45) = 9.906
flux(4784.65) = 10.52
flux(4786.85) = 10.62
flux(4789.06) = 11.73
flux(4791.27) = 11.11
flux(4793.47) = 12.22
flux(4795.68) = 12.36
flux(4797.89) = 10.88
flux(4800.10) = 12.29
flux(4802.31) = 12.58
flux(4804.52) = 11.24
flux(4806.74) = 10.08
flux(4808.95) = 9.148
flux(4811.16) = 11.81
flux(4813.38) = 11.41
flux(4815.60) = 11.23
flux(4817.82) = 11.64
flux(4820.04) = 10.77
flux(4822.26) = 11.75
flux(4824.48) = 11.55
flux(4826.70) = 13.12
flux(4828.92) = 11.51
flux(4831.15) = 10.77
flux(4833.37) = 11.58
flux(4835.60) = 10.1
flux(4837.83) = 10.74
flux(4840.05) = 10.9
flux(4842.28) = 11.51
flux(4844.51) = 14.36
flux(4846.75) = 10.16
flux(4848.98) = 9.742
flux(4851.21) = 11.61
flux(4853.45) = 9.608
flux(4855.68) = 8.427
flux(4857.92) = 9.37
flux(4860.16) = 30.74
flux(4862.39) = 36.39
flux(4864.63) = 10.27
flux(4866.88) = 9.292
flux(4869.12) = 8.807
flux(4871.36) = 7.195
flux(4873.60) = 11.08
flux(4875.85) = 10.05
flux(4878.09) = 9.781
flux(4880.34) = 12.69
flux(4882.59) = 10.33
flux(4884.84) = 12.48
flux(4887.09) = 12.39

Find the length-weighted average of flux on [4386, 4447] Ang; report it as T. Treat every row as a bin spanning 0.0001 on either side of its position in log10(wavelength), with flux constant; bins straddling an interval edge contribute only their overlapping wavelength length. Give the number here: 11.2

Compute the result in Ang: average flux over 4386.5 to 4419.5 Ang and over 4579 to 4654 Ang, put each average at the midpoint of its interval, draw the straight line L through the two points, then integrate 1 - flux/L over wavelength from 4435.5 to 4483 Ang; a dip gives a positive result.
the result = 1.6 Ang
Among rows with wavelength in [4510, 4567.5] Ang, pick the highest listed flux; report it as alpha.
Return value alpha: 14.38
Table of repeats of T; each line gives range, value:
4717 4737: 11.8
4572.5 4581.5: 12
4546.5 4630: 11.9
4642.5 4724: 12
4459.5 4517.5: 11.7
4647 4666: 12.4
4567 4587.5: 12.1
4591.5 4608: 12.5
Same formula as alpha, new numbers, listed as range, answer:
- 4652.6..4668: 13.54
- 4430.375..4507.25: 14.02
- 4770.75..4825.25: 13.07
